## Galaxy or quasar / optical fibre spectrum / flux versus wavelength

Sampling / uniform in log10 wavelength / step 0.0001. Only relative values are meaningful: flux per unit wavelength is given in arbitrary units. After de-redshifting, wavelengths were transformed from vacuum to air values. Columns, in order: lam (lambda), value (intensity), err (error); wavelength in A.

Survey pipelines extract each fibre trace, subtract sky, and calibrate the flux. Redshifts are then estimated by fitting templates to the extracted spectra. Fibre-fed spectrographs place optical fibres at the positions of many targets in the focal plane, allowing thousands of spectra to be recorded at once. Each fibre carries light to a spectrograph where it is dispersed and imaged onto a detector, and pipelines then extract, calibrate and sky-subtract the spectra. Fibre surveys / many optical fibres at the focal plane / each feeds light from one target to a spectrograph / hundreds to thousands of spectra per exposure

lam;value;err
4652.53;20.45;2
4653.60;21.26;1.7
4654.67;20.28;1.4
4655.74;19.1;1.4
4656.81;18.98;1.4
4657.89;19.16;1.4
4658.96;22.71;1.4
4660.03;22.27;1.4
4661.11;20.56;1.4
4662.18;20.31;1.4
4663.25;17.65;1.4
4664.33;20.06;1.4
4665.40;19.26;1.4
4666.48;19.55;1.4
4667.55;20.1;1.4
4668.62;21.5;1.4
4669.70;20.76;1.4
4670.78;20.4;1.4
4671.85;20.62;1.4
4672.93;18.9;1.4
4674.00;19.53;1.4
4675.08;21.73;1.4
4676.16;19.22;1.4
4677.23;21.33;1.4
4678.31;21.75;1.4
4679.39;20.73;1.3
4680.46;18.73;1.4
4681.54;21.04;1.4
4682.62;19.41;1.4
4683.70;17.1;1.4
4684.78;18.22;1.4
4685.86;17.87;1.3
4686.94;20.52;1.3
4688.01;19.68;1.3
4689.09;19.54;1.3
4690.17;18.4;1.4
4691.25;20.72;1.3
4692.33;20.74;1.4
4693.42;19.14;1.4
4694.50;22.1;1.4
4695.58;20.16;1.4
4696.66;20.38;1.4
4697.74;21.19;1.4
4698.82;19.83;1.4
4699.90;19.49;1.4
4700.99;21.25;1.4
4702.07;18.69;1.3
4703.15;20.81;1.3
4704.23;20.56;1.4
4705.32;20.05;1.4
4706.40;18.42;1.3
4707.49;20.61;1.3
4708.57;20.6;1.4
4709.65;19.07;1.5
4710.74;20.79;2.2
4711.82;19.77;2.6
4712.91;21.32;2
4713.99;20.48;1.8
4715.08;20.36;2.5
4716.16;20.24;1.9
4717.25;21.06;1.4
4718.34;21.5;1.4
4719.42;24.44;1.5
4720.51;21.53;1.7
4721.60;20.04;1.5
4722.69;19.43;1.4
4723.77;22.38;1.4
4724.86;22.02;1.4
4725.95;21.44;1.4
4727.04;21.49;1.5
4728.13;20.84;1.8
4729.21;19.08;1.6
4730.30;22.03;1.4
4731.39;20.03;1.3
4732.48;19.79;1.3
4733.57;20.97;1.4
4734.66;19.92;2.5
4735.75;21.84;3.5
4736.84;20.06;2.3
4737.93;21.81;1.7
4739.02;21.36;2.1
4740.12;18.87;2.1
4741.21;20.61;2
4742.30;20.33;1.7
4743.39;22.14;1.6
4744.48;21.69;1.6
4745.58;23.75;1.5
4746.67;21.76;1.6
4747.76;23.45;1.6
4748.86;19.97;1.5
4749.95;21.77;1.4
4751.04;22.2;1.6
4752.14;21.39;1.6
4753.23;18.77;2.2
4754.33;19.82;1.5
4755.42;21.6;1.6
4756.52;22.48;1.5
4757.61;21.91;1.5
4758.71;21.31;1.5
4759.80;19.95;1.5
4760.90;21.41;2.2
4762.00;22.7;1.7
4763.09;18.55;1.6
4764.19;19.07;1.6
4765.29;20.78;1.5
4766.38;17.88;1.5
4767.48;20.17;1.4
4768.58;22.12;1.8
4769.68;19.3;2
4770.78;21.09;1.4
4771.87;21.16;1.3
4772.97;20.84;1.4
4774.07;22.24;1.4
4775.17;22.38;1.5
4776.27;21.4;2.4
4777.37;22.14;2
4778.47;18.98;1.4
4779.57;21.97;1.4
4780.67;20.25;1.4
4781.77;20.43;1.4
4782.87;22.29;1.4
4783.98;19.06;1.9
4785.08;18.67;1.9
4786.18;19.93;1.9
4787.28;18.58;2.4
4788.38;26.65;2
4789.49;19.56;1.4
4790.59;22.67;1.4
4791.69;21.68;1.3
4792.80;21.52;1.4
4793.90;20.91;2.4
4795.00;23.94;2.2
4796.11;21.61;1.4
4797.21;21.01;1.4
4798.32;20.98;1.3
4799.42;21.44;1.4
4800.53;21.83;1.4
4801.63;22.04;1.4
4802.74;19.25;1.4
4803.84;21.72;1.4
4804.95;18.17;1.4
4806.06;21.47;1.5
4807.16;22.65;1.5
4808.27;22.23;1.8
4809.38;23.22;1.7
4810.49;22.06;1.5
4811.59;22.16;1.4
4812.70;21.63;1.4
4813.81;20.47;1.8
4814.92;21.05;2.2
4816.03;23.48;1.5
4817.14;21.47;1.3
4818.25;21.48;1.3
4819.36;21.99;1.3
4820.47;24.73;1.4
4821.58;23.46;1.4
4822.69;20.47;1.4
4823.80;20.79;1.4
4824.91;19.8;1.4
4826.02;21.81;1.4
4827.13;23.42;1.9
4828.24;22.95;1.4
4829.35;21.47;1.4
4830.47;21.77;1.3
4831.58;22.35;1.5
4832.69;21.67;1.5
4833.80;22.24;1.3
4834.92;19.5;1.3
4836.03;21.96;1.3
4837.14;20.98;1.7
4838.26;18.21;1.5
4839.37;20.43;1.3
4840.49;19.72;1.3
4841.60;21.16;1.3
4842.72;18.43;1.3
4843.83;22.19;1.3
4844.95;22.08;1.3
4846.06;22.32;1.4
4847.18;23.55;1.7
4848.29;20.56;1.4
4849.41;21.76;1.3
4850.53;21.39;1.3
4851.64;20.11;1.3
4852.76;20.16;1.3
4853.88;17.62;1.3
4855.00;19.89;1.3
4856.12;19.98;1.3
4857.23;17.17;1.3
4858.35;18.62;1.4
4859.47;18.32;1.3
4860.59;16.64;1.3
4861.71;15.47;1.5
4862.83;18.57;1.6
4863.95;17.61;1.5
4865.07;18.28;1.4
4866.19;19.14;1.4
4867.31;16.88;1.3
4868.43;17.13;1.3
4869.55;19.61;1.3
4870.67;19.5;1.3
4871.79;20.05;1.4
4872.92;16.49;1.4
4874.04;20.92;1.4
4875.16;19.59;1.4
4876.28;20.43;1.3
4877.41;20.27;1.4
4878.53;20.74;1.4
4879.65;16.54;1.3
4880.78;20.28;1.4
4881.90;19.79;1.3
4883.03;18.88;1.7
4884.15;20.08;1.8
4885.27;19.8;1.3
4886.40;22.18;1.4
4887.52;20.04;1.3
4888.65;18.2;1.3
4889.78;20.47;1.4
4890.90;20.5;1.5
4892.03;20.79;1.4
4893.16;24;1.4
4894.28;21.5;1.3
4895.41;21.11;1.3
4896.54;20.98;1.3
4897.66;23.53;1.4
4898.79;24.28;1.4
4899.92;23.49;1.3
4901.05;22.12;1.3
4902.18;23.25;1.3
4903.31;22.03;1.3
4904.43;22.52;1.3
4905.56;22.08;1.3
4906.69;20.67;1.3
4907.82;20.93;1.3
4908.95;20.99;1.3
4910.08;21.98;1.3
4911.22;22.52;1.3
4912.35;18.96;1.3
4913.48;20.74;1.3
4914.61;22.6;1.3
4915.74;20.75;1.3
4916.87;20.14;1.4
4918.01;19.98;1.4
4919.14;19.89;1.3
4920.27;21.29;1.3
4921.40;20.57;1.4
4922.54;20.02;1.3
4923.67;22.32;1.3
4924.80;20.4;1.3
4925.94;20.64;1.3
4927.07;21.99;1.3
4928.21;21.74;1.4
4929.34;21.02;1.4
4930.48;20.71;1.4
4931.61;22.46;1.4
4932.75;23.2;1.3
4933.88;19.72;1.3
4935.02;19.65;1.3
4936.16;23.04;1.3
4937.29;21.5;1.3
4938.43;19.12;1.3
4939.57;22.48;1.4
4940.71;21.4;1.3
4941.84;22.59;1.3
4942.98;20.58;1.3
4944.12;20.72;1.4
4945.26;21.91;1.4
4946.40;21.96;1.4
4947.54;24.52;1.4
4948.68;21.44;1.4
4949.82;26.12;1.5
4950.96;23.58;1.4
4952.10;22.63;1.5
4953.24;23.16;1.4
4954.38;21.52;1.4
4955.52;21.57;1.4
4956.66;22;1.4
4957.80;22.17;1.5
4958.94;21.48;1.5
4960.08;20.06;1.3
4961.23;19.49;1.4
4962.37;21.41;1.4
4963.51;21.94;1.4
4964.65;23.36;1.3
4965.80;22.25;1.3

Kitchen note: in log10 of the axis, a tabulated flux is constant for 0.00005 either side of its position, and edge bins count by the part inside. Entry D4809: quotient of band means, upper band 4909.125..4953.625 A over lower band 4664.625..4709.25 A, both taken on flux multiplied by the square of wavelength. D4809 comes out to 1.2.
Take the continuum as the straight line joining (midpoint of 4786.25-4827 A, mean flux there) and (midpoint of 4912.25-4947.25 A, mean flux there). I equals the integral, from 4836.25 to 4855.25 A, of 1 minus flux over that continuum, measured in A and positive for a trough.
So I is 0.7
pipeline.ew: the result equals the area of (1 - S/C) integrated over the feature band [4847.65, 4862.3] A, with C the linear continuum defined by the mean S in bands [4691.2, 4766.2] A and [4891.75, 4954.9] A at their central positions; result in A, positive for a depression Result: 1.6 A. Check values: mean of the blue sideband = 20.8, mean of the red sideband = 21.7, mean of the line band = 19.1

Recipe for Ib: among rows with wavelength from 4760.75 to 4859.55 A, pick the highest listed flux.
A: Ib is 26.65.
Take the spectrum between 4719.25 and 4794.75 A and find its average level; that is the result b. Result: 21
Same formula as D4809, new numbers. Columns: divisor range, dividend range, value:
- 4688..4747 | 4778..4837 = 1.08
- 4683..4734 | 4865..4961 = 1.13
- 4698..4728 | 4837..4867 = 1.01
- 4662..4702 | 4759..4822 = 1.12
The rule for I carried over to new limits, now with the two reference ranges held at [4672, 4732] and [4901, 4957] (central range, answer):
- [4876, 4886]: 0.78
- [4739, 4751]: -0.52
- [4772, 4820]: -1.24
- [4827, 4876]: 2.86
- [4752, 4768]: 0.12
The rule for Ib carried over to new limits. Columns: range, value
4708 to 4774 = 24.44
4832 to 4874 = 23.55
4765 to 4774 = 22.12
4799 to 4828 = 24.73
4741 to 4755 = 23.75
